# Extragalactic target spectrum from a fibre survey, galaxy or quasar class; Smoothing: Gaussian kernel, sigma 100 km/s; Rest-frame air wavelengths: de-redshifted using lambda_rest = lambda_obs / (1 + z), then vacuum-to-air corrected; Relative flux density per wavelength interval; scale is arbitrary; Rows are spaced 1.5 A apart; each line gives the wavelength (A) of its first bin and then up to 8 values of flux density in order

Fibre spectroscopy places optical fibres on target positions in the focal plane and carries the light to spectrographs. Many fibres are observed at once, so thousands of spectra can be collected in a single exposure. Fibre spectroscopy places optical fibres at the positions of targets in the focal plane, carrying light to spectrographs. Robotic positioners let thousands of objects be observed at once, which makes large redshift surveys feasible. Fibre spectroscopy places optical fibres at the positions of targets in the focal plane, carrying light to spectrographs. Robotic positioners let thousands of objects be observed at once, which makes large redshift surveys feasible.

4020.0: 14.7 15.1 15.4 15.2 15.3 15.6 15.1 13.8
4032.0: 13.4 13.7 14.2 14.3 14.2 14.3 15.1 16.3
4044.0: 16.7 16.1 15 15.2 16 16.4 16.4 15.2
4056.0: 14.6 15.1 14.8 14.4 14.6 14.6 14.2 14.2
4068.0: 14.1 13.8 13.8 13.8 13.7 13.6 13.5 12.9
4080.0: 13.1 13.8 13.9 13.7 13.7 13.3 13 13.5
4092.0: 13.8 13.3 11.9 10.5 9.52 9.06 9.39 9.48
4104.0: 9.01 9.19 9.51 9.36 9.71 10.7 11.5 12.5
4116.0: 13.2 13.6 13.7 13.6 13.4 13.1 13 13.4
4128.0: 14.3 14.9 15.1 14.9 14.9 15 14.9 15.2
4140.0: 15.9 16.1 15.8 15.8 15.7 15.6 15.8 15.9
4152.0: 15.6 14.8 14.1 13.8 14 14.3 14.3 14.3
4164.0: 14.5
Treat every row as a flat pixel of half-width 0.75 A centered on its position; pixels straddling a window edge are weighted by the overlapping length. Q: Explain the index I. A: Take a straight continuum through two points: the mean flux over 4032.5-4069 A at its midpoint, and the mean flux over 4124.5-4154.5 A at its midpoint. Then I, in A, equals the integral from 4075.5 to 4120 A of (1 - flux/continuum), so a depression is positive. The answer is 9.39 A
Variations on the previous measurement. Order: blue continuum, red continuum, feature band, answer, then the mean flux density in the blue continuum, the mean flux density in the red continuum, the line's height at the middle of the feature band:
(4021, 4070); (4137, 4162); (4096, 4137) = 8.1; 14.9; 15.2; 15.1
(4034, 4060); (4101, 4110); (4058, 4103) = -4.5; 15.3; 9.35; 11.9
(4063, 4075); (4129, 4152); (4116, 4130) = 1.4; 14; 15.4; 15.1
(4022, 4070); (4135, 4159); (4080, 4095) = 1.6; 14.9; 15.2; 15.1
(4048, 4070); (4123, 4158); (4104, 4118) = 3.8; 14.9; 14.9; 14.9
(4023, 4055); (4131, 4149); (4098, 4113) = 5.6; 15.1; 15.4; 15.3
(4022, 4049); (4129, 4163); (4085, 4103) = 3.9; 14.9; 15.1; 15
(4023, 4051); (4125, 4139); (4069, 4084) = 1.3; 15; 14.6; 14.8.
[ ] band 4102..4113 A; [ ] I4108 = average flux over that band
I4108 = 9.7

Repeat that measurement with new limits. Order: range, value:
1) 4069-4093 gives 13.6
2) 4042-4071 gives 15.1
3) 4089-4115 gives 10.8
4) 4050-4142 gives 13.3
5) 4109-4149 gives 14.1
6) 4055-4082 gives 14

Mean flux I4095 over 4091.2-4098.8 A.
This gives 11.8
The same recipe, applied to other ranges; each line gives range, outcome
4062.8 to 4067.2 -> 14.3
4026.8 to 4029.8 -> 15.3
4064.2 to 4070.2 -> 14.1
